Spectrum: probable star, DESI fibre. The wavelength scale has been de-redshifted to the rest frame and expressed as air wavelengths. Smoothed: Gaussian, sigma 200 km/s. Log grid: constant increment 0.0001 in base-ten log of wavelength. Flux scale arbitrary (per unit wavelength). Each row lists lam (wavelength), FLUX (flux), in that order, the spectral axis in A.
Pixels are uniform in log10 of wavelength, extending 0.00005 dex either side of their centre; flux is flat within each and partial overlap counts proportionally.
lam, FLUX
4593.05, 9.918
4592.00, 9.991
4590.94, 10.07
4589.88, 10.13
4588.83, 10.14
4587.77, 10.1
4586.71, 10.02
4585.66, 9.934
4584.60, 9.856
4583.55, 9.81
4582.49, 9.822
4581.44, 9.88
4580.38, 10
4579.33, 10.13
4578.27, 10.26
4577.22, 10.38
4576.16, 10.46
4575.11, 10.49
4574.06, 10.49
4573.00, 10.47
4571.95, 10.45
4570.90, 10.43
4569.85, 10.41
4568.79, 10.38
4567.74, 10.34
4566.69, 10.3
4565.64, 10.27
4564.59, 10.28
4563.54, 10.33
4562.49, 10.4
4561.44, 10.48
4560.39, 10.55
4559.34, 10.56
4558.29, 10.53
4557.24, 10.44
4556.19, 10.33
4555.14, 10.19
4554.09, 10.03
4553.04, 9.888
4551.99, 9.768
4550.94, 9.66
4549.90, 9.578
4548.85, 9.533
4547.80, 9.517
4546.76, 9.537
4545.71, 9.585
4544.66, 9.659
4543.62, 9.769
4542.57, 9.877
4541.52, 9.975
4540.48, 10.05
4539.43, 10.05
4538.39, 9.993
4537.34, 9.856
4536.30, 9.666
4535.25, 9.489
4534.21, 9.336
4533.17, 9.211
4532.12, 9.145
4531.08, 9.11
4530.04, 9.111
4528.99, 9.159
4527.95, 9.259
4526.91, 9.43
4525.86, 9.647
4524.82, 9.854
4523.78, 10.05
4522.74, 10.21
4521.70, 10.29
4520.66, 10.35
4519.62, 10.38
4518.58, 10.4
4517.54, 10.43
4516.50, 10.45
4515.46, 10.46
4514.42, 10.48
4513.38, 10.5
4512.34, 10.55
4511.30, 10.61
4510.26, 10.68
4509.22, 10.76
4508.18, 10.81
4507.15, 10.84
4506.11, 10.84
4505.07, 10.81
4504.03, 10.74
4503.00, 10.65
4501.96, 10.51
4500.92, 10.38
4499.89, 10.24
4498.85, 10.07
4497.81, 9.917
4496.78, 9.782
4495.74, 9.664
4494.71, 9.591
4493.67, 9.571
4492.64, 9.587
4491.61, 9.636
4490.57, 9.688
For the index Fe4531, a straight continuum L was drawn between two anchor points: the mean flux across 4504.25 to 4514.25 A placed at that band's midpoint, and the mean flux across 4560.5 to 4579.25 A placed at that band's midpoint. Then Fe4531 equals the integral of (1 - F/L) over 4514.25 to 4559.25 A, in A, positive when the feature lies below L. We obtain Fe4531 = 3.0 A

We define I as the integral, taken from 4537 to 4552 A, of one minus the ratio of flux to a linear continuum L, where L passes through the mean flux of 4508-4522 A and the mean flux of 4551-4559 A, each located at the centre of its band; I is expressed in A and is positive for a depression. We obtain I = 0.69 A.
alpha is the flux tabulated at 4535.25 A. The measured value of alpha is 9.489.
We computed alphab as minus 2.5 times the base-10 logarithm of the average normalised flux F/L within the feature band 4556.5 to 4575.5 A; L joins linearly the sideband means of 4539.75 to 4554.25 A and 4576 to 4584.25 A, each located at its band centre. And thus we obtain -0.053 mag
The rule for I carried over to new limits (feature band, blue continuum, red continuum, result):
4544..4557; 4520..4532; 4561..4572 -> 0.4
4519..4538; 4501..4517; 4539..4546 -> 1.0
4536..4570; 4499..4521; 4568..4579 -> 1.3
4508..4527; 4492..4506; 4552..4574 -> -0.3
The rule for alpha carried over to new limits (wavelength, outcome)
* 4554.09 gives 10.03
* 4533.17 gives 9.211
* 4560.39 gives 10.55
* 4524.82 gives 9.854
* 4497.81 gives 9.917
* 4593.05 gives 9.918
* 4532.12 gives 9.145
